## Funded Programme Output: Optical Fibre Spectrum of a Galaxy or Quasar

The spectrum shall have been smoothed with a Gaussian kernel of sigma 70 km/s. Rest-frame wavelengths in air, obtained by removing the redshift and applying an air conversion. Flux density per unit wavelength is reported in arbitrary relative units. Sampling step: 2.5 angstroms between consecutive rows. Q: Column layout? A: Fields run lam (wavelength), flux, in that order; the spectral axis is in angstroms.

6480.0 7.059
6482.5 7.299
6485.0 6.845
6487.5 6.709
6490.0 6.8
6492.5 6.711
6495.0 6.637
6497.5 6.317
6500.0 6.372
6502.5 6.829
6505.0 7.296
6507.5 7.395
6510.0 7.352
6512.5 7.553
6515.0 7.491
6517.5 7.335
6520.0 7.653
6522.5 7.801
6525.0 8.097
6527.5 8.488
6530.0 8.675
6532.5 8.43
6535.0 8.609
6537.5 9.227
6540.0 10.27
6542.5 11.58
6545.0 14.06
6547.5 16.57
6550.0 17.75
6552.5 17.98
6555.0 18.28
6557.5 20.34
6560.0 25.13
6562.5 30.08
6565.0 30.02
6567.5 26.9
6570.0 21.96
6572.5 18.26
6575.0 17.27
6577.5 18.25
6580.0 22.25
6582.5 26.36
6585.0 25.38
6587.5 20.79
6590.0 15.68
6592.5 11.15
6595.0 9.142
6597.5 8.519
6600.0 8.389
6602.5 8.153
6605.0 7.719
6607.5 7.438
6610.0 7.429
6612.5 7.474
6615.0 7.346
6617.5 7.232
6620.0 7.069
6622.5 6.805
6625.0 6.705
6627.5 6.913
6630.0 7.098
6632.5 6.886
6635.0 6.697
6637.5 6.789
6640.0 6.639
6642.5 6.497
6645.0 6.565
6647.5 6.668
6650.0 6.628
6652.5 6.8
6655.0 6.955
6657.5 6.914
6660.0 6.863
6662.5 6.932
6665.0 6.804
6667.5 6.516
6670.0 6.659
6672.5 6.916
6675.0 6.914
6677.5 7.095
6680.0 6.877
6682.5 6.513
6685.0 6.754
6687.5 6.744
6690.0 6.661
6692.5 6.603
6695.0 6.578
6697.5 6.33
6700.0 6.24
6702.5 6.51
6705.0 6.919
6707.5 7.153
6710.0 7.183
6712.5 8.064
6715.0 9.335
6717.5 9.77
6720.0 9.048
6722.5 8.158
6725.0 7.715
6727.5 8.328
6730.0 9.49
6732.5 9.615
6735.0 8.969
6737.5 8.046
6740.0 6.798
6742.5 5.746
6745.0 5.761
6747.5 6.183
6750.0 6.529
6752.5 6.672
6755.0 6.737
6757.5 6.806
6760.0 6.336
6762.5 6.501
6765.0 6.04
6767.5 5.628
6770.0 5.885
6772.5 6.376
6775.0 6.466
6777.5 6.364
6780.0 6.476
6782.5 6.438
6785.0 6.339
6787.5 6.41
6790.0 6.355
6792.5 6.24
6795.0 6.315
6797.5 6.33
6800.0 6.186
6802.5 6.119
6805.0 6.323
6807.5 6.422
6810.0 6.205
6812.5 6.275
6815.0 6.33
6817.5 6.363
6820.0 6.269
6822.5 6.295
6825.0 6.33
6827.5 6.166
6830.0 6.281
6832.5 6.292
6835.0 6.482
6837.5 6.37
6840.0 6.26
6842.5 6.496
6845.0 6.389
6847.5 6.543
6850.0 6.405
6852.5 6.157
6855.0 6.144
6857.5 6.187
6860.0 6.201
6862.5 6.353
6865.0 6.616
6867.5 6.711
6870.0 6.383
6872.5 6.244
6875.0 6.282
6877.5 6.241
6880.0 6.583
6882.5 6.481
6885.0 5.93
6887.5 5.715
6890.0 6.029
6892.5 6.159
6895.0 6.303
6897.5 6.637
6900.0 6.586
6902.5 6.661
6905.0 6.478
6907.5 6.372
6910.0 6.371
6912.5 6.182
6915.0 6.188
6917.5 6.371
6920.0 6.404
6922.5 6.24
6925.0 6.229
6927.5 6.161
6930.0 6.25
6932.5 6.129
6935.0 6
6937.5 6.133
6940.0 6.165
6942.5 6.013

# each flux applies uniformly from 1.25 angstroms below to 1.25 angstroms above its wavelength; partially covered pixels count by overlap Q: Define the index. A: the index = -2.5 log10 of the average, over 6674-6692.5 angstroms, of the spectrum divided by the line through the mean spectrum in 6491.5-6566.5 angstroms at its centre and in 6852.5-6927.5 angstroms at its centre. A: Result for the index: 0.37 mag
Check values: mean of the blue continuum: 11.9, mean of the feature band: 6.78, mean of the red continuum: 6.31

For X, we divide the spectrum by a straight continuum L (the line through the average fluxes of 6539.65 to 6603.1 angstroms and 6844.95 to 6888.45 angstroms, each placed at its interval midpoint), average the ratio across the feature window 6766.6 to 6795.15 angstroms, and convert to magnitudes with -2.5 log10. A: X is 0.48 mag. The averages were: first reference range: 18.3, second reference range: 6.31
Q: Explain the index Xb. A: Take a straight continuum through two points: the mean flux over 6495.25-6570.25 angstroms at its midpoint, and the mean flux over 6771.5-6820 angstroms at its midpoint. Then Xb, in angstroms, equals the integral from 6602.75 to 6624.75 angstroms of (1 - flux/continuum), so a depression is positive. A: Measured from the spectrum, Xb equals 7.2 angstroms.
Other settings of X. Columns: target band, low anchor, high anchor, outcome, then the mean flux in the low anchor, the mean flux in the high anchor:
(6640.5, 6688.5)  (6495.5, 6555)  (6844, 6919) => 0.23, 9.67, 6.33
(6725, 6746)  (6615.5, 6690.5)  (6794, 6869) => -0.19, 6.81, 6.33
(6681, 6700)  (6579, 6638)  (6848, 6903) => 0.38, 10.6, 6.32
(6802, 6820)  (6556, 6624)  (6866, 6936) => 0.39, 15.6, 6.3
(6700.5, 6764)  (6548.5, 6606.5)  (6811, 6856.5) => 0.43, 18.5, 6.32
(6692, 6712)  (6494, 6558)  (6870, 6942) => 0.23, 10.1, 6.27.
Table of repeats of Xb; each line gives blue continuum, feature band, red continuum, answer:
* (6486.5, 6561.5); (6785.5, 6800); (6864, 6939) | 2.3 angstroms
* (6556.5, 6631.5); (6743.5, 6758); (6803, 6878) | 4.6 angstroms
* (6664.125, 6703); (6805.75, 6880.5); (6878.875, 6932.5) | 0.7 angstroms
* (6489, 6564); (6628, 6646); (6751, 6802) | 4.6 angstroms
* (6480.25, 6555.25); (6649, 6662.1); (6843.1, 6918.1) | 2.0 angstroms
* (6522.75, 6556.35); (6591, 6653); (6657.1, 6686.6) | 9.7 angstroms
